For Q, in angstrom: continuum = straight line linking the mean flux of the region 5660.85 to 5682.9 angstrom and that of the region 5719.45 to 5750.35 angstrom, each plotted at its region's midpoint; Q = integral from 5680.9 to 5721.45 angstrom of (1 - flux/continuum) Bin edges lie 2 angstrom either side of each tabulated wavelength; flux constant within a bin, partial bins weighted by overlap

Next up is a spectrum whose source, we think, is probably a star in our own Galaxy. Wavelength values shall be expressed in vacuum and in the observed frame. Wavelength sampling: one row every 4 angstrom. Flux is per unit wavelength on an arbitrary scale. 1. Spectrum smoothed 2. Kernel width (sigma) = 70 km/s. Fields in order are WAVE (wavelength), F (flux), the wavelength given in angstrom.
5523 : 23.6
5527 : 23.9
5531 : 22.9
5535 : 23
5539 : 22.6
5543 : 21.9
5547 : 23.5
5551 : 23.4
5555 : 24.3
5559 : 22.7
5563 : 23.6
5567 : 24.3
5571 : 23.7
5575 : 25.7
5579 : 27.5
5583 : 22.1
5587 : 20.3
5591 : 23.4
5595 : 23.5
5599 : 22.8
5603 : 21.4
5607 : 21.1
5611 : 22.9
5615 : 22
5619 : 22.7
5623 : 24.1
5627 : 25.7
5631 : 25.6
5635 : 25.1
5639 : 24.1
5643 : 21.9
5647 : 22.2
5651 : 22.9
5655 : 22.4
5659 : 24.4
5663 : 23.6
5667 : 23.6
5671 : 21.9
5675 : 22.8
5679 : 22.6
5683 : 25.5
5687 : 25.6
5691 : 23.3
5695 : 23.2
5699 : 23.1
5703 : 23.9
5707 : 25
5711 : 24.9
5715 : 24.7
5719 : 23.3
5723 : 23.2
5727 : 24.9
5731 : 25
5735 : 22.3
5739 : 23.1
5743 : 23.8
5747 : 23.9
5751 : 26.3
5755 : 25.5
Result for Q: -1.3 angstrom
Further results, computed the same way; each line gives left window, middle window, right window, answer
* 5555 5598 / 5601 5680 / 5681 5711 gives 2.8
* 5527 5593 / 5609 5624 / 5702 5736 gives 0.5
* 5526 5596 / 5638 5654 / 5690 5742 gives 0.7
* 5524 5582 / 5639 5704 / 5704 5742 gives 1.7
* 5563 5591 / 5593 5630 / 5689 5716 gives 1.4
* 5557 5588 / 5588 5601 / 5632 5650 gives 0.4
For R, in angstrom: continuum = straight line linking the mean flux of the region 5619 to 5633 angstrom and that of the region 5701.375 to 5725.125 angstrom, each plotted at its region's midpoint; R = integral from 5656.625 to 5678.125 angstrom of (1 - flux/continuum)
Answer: 1.1 angstrom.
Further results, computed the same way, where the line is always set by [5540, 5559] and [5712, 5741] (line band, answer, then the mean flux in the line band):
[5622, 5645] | -0.9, 24.4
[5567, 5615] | 0.4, 23.1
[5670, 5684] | 0.3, 23.1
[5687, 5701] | 0.1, 23.5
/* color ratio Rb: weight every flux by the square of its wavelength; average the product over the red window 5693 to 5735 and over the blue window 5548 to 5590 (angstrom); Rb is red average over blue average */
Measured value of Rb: 1.07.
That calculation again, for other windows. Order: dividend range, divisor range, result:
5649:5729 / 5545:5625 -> 1.06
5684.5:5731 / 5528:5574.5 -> 1.09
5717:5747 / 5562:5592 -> 1.05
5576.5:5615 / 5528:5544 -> 1.02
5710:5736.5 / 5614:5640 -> 1.02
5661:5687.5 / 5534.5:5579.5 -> 1.03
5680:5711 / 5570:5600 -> 1.07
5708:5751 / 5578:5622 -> 1.11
